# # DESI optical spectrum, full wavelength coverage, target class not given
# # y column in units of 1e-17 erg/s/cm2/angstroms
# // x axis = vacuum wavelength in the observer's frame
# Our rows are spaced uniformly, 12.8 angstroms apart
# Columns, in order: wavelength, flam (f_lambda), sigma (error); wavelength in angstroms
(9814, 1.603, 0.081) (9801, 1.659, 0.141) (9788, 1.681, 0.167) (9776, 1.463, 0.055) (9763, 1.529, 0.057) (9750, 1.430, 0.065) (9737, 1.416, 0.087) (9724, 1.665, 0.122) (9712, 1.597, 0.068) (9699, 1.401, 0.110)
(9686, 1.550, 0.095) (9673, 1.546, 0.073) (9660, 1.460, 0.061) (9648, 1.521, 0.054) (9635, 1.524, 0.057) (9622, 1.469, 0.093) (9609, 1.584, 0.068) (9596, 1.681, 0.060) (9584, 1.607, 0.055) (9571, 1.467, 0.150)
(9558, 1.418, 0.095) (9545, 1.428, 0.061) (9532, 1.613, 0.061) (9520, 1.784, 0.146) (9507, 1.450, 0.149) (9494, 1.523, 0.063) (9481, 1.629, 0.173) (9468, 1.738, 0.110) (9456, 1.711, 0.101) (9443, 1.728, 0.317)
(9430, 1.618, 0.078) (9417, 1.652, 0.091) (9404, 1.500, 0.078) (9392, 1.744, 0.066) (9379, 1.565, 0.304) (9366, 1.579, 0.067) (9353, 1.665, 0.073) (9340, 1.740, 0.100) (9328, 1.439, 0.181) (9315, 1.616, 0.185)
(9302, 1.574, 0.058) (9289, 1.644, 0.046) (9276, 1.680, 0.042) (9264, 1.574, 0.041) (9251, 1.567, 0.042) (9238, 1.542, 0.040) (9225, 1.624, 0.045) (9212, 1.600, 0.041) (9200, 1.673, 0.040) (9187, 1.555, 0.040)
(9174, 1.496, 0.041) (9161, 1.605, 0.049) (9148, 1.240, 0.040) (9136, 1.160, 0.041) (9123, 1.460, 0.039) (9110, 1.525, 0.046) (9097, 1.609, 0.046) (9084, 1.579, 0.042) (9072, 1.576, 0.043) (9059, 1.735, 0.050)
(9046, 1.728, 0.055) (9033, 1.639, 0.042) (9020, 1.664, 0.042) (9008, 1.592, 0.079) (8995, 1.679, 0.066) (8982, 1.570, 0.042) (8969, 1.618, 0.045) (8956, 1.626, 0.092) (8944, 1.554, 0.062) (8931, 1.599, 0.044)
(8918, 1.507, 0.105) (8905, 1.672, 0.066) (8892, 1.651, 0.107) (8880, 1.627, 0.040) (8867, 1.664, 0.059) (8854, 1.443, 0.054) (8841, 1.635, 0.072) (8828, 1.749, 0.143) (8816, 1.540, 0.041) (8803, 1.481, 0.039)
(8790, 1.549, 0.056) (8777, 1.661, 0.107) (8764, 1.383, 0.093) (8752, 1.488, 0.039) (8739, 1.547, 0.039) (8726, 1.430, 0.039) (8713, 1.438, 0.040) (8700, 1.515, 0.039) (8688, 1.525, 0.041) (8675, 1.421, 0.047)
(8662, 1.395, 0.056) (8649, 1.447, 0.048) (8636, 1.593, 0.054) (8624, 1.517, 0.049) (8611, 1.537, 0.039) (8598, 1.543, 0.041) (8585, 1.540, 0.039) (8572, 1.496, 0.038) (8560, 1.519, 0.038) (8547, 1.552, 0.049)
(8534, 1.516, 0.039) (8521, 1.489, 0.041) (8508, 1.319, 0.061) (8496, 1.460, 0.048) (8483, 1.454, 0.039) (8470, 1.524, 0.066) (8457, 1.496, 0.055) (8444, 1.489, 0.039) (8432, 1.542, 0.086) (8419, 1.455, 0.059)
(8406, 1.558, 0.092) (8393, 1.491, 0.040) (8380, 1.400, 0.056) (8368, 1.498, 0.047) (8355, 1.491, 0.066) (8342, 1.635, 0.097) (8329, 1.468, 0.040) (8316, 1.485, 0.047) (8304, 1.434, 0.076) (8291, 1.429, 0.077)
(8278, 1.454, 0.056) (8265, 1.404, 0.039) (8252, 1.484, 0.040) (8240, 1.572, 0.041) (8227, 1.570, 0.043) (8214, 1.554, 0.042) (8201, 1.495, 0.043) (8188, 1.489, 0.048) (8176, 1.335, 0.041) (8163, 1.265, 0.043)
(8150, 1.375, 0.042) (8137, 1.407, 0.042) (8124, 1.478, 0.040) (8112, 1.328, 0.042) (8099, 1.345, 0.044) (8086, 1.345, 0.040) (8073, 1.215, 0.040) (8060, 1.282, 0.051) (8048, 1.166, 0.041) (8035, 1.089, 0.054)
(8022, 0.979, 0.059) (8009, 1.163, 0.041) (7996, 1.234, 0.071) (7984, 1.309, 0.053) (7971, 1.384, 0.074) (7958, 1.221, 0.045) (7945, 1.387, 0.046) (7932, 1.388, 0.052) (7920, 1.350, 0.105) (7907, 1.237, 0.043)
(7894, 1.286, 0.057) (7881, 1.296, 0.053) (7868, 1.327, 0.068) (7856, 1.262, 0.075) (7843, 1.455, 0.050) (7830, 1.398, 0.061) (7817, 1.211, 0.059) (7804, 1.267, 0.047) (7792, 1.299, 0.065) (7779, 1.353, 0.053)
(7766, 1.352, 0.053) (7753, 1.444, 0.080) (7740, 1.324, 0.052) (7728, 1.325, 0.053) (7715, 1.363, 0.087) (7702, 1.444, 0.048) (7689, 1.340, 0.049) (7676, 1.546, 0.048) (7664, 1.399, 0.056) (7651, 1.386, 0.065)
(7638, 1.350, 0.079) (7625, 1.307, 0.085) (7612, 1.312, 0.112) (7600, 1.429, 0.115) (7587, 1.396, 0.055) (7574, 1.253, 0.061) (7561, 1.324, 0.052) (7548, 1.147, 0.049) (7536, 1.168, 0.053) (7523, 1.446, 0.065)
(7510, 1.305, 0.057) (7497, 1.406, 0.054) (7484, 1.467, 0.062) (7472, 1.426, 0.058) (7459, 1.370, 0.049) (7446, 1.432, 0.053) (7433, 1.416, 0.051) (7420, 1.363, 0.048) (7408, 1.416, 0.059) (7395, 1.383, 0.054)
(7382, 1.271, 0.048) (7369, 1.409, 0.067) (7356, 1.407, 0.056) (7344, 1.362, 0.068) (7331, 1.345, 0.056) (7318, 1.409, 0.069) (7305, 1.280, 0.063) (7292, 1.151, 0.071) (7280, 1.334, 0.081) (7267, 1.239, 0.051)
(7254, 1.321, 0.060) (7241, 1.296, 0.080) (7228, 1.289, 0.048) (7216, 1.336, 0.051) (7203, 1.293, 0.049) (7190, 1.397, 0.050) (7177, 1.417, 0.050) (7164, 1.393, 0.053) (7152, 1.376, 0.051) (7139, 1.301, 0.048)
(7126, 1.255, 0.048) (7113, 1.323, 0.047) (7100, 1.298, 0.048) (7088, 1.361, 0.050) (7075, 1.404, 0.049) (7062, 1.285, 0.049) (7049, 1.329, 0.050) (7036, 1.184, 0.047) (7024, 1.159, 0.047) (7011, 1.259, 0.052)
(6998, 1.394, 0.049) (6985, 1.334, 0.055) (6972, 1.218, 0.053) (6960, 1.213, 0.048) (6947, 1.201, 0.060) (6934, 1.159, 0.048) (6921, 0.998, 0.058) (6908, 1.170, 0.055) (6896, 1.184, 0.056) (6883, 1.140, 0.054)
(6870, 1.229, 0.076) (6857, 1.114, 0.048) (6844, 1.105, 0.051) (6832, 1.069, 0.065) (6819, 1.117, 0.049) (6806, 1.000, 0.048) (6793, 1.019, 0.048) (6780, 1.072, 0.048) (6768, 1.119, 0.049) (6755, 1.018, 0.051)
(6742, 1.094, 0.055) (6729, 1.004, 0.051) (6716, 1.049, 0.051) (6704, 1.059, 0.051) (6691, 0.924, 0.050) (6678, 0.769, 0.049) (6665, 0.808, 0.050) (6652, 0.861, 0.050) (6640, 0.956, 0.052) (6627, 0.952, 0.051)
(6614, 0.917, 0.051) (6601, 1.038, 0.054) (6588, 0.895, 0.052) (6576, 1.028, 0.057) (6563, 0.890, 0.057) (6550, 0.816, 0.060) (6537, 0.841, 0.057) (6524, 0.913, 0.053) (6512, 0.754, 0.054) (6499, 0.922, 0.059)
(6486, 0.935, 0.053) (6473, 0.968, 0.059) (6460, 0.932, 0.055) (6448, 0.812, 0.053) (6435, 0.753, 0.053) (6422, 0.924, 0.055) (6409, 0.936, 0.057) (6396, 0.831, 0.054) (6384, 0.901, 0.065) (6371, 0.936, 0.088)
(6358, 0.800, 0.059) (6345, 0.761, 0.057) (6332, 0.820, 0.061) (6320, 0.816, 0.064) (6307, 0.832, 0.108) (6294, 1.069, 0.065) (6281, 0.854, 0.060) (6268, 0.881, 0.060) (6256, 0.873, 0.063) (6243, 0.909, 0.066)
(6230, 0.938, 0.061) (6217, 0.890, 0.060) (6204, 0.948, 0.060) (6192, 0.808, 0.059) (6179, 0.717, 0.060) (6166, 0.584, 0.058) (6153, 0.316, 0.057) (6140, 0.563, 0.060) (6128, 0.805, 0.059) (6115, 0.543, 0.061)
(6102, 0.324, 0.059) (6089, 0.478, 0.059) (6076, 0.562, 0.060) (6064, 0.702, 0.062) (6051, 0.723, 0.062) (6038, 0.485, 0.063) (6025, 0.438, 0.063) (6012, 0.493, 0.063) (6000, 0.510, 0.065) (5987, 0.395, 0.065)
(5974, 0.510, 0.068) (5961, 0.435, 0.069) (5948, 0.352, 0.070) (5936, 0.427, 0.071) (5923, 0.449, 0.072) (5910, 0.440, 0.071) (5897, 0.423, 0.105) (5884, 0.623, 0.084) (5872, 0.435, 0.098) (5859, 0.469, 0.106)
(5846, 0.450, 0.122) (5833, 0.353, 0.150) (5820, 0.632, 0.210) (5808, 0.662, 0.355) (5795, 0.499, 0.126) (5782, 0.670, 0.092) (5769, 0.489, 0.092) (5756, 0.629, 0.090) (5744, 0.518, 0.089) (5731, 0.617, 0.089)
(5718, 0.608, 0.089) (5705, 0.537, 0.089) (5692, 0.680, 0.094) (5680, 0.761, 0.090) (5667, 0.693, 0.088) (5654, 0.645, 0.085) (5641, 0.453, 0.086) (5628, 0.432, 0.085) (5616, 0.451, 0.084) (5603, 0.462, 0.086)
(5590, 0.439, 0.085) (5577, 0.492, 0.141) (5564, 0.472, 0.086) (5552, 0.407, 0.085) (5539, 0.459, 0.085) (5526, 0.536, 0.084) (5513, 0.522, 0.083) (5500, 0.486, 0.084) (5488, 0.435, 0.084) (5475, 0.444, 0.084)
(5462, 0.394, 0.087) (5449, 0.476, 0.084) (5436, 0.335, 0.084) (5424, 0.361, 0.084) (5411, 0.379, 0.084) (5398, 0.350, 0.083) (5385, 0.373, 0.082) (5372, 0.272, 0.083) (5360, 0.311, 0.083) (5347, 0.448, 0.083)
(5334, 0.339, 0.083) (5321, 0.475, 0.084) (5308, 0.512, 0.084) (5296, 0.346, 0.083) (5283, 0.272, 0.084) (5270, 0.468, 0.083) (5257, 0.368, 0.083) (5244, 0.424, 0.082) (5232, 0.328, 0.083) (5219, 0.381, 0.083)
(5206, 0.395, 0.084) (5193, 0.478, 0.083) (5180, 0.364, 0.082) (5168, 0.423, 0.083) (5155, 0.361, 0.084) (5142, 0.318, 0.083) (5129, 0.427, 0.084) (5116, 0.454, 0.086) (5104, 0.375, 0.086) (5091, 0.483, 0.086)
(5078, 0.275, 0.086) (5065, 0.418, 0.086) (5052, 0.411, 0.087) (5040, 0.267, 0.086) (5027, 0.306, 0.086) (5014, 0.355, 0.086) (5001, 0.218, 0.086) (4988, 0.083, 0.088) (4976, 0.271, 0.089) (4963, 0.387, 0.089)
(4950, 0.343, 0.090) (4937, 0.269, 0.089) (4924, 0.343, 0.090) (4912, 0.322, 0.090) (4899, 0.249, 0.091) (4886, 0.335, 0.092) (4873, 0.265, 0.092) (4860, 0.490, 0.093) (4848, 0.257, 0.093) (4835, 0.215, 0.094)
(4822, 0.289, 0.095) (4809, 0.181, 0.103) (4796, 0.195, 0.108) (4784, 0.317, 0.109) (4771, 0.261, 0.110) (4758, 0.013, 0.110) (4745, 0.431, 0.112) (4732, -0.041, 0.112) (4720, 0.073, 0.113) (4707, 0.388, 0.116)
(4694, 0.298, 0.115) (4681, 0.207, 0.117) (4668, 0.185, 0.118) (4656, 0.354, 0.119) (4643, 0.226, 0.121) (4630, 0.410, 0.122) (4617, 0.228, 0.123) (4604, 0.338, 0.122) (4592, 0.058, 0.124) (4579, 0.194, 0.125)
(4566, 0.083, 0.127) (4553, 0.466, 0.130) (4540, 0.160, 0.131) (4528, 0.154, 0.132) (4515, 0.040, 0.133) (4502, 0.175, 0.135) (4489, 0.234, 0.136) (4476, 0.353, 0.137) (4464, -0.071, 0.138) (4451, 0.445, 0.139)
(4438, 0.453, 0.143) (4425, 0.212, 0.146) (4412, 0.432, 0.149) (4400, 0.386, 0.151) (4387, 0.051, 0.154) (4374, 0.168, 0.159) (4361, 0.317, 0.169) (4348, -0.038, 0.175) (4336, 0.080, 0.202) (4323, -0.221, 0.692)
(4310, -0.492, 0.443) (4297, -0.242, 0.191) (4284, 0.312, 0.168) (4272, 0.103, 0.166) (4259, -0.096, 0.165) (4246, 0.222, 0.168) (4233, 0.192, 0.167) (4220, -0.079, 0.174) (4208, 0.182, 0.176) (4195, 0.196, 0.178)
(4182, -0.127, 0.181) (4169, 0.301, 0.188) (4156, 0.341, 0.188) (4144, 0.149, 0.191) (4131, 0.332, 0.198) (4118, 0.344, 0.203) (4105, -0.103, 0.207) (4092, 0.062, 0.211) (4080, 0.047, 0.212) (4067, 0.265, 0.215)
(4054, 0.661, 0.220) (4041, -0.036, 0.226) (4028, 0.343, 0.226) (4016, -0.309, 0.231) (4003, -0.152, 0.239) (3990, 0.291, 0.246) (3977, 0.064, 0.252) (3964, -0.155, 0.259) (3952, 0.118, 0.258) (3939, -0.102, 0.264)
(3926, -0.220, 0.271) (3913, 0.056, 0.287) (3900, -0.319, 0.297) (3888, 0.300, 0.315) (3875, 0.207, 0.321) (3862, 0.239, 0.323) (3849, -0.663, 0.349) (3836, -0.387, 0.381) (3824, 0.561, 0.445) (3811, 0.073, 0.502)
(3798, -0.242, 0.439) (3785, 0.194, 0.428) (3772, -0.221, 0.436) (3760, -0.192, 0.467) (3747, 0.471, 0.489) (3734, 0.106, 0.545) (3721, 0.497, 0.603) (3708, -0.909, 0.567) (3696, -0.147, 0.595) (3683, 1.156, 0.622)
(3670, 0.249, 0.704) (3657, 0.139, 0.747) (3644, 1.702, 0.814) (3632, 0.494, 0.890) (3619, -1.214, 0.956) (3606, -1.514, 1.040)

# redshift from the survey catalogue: 0.550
